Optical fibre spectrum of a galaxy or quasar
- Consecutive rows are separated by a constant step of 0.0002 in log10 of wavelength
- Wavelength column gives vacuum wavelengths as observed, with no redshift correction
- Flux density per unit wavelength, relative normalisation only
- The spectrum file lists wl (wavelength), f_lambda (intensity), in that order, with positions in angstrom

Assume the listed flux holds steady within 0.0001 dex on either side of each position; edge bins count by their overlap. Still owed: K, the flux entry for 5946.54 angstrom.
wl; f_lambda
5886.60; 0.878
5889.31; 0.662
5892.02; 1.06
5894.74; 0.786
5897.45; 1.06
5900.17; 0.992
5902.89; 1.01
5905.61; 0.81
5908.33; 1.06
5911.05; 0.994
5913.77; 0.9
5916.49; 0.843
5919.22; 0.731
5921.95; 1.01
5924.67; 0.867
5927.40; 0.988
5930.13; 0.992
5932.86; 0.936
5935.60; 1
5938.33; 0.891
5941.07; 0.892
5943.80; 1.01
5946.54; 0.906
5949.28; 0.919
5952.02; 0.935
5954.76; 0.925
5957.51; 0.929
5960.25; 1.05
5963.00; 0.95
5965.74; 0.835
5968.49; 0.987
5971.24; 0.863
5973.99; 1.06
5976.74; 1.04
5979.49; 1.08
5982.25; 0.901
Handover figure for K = 0.906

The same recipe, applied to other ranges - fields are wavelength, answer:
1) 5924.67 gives 0.867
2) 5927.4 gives 0.988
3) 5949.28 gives 0.919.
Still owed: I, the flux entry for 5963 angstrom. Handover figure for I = 0.95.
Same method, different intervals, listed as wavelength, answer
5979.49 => 1.08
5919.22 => 0.731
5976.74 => 1.04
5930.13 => 0.992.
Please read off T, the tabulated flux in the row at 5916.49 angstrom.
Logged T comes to 0.843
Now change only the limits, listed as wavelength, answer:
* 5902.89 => 1.01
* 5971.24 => 0.863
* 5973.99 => 1.06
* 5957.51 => 0.929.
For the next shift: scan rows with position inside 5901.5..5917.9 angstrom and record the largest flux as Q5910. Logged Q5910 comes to 1.06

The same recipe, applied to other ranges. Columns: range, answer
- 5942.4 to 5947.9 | 1.01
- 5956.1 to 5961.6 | 1.05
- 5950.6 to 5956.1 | 0.935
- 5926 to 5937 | 1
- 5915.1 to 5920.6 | 0.843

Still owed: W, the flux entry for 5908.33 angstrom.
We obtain 1.06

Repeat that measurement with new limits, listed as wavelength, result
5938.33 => 0.891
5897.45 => 1.06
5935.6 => 1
